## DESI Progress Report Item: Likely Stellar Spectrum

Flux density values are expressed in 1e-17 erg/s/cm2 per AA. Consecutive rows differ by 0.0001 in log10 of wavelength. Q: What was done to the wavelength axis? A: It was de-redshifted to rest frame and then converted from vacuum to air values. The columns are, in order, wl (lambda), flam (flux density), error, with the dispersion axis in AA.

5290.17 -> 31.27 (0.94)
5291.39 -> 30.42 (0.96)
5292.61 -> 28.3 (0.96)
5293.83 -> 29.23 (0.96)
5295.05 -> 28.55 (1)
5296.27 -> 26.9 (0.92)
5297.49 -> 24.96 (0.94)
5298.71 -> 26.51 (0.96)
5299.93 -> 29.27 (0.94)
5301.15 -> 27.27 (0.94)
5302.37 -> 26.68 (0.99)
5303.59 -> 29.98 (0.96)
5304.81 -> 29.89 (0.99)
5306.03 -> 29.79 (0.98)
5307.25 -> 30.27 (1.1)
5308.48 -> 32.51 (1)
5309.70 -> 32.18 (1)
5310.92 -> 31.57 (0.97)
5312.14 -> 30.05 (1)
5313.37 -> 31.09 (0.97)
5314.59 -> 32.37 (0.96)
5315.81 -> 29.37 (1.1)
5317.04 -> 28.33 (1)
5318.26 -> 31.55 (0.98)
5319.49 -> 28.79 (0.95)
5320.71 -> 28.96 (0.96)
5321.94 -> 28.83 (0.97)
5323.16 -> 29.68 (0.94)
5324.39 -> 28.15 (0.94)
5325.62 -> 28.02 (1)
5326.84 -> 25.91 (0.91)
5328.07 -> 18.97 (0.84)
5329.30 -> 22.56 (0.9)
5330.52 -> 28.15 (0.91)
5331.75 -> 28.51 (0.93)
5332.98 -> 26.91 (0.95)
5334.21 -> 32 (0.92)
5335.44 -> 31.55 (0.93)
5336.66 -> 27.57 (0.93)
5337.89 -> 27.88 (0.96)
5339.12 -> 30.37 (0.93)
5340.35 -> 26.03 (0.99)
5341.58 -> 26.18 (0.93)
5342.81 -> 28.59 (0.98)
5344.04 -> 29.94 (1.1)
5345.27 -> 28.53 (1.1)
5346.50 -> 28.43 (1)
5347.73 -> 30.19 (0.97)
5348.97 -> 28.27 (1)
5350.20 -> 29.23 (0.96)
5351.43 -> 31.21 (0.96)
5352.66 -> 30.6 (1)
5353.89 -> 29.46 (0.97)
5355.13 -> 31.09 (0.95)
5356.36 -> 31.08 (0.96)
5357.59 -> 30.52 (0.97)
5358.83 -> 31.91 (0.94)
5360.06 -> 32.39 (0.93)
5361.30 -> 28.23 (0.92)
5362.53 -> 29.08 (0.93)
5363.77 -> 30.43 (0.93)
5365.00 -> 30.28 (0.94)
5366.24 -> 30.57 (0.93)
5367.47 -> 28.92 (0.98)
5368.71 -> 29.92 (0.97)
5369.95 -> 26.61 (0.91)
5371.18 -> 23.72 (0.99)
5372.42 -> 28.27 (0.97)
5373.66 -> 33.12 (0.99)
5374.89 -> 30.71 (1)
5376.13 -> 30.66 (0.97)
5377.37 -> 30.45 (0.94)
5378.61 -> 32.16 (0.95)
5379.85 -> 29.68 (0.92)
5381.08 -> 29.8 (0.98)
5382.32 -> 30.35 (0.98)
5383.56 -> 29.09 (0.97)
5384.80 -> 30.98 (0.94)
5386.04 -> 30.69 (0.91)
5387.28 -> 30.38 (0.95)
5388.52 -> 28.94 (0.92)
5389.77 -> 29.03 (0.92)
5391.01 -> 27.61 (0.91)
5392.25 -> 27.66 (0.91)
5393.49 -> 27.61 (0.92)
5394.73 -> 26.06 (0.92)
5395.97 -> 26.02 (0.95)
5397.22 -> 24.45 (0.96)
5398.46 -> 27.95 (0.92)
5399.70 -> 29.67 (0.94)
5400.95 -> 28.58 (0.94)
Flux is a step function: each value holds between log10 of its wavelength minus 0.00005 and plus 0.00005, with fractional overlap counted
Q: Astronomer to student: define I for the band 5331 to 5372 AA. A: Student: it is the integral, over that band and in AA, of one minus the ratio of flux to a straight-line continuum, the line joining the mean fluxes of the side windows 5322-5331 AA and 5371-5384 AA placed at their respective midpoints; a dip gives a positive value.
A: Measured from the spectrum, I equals -1.9 AA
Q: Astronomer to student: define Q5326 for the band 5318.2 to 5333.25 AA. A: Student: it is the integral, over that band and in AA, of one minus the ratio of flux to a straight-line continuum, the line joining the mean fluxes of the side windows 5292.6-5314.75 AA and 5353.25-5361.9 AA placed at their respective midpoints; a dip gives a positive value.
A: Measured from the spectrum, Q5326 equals 1.36 AA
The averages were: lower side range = 29.3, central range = 27.2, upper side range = 30.7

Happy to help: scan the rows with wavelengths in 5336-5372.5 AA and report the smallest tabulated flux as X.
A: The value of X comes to 23.72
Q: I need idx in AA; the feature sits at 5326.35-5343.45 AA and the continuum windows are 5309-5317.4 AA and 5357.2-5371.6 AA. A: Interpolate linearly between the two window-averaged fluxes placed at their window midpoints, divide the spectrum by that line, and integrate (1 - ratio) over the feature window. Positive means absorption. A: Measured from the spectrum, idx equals 1.7 AA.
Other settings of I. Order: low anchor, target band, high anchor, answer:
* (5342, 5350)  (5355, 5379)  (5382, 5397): -1.0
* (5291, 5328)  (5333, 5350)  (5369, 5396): 0.1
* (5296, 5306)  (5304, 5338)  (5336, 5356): -0.8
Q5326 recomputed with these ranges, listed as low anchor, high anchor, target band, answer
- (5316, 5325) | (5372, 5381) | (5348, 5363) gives -0.1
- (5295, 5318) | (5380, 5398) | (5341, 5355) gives -0.1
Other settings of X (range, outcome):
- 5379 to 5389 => 28.94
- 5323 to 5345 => 18.97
